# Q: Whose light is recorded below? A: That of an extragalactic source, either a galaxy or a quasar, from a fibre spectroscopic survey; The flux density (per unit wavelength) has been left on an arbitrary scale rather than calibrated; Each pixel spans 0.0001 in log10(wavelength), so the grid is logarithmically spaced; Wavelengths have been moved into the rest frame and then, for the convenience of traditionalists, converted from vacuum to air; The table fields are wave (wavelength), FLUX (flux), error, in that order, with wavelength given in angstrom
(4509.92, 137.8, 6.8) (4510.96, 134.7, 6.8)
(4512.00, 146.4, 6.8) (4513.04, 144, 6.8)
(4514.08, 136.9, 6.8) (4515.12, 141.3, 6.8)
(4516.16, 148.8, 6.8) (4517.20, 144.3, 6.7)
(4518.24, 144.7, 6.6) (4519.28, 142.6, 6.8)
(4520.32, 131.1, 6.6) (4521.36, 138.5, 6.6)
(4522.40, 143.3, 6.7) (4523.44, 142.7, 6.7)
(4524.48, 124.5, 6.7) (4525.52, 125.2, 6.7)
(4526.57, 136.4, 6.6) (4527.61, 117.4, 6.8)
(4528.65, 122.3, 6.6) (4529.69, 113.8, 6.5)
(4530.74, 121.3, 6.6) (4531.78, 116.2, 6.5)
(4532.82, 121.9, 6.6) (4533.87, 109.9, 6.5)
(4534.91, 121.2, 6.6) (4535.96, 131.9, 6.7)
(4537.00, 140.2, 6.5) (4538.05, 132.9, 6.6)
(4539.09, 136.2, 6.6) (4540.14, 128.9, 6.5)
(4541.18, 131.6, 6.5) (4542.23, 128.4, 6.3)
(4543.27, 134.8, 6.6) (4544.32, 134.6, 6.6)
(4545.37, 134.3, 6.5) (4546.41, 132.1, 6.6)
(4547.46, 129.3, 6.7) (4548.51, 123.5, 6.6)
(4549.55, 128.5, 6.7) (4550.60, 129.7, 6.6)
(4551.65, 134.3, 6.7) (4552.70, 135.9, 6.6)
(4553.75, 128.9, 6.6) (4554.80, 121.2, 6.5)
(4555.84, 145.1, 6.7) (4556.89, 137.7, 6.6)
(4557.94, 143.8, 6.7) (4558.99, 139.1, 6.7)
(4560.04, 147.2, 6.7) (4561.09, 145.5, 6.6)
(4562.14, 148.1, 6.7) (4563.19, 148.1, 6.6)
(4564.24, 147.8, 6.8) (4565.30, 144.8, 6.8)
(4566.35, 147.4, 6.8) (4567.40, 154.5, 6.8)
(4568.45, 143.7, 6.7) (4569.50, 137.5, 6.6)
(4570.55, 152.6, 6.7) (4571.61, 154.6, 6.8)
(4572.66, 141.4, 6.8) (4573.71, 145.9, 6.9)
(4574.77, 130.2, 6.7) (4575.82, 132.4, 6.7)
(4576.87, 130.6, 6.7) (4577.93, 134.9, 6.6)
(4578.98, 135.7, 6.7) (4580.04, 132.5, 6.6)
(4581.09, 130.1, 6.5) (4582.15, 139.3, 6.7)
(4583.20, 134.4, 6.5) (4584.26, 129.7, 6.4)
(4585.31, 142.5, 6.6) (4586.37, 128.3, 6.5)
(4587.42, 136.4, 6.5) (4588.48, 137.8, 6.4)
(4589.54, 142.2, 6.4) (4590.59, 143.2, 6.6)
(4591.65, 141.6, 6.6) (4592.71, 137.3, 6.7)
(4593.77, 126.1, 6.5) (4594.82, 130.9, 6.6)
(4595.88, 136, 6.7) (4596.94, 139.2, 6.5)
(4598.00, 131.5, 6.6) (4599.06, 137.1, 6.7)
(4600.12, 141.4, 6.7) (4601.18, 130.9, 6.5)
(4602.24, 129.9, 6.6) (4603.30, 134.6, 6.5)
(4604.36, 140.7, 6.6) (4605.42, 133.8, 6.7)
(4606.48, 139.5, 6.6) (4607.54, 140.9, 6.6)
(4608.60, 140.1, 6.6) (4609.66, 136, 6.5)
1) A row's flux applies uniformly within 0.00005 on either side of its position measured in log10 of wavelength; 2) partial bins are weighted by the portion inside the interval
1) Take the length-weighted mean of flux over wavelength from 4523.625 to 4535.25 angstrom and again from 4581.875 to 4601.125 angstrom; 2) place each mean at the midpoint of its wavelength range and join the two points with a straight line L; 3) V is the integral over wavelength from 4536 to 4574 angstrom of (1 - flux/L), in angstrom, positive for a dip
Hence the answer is -3.2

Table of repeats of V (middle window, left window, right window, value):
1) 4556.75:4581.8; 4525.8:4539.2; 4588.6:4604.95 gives -2.08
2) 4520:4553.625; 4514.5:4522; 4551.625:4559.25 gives 2.31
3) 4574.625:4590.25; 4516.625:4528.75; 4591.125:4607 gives 0.07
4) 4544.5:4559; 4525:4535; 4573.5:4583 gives -0.71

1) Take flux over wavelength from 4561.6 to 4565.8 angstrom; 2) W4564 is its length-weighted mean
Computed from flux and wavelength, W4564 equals 147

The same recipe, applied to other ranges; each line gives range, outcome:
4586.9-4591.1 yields 140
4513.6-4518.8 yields 143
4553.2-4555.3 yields 125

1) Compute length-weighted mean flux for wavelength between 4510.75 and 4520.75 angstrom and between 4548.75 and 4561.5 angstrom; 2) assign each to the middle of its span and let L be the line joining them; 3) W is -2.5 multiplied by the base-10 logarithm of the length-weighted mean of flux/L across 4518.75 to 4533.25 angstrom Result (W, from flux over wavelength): 0.10 mag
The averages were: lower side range 142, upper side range 136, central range 128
